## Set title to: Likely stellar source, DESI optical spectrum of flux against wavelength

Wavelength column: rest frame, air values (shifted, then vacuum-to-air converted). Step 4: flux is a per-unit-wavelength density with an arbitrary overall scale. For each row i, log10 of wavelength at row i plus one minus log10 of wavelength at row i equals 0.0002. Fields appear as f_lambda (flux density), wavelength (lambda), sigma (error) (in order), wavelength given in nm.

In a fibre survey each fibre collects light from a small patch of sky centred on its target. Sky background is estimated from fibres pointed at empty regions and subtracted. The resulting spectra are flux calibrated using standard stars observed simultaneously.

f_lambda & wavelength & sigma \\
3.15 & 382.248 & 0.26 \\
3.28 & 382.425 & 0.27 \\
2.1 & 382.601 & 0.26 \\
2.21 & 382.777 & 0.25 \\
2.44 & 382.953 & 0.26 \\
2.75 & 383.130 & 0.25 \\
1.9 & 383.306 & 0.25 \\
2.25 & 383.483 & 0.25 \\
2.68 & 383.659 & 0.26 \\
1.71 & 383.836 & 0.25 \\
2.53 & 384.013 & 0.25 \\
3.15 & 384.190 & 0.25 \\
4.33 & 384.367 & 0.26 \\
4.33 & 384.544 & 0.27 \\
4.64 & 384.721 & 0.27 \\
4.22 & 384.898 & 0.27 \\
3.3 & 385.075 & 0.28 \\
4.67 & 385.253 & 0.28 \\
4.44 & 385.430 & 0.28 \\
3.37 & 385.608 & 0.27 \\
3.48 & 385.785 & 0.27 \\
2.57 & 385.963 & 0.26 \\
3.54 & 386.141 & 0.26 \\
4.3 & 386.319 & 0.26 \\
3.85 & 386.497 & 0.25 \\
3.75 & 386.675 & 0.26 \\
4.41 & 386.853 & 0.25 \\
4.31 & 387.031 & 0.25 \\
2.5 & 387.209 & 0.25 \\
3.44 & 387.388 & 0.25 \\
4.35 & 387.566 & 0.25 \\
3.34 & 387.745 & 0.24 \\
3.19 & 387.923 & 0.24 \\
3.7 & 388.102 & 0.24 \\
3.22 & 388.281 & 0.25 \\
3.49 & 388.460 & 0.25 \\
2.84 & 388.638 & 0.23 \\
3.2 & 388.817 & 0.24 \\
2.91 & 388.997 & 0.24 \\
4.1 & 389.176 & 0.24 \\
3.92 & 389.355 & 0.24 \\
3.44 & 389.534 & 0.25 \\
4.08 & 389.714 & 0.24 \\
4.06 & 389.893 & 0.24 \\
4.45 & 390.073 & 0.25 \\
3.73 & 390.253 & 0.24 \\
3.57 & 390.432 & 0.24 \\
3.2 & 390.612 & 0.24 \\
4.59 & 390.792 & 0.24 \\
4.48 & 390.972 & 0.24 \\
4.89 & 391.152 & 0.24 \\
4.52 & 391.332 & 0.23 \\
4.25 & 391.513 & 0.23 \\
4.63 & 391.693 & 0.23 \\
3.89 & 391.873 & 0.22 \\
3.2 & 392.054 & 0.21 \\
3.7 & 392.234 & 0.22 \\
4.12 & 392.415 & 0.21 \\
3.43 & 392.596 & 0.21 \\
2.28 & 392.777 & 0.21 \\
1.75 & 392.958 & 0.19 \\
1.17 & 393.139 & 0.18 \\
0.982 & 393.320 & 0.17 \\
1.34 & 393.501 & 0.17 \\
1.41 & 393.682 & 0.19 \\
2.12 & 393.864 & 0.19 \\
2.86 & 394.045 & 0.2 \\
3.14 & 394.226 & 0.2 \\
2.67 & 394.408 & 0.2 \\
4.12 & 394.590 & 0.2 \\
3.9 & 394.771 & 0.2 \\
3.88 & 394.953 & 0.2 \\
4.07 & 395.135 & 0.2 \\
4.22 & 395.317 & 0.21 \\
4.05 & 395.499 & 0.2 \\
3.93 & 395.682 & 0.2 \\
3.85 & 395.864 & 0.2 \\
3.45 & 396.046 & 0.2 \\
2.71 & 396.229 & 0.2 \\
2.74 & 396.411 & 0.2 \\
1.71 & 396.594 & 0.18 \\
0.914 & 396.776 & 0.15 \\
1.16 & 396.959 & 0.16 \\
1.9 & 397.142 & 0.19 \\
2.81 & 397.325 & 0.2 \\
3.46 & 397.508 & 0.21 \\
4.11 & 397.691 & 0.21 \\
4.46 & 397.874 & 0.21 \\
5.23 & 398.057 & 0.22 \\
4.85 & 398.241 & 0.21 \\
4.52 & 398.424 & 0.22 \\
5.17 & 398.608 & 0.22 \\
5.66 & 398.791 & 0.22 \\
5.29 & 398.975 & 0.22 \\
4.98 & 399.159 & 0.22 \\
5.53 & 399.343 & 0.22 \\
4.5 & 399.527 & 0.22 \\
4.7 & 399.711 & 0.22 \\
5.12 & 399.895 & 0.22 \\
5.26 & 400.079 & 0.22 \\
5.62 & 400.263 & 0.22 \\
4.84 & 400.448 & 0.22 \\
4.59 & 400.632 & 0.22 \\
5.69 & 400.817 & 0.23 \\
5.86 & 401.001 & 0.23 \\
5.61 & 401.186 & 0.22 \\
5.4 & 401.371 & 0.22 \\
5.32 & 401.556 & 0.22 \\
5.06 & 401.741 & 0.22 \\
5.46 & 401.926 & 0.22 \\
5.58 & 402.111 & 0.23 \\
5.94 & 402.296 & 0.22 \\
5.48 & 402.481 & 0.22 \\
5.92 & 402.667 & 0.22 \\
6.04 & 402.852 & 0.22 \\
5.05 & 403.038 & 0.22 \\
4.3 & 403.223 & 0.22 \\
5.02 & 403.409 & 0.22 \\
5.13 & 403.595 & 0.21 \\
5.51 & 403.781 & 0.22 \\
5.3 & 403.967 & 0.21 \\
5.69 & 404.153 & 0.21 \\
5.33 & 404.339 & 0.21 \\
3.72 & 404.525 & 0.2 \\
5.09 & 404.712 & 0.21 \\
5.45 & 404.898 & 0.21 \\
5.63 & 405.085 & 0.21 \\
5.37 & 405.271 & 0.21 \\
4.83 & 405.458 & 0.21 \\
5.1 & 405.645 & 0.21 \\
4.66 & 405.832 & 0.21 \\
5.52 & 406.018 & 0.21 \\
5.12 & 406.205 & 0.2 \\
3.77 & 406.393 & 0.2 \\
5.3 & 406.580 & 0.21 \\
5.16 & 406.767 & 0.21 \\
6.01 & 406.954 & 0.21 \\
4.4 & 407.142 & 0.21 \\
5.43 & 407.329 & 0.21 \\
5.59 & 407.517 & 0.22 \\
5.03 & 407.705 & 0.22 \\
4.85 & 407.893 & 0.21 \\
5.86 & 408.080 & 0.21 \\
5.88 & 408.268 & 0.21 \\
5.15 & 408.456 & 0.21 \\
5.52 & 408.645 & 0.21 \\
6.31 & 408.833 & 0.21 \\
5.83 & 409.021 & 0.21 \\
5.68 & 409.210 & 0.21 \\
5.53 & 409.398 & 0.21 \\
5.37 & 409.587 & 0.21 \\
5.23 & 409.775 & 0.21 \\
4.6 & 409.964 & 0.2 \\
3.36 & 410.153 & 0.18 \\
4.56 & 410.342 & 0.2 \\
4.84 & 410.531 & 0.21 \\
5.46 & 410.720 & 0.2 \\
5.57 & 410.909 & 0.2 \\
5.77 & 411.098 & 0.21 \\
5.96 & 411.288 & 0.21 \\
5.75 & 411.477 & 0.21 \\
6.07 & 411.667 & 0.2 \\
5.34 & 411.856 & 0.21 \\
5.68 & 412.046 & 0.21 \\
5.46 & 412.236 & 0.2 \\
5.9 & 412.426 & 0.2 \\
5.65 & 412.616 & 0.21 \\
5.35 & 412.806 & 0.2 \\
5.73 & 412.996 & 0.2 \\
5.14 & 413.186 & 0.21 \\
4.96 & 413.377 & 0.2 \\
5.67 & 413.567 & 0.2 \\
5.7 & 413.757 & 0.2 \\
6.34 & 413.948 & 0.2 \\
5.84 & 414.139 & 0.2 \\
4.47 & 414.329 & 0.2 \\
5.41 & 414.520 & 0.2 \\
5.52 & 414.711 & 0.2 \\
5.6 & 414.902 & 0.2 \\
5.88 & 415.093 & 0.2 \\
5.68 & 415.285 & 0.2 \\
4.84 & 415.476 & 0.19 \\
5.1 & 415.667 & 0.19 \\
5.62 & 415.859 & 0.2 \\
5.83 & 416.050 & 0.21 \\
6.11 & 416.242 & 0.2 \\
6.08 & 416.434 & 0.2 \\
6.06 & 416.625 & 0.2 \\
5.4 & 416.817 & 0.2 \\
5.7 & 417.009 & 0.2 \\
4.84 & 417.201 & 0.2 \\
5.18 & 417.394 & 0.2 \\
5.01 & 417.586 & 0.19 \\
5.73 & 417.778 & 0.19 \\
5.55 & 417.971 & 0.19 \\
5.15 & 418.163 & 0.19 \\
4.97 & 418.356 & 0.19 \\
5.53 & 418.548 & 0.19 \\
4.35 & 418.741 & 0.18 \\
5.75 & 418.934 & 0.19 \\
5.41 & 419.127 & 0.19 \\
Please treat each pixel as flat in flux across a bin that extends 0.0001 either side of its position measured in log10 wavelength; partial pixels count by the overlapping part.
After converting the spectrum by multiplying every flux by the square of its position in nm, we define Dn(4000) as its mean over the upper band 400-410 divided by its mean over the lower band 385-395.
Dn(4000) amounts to 1.65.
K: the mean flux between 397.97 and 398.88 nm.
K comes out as 5.08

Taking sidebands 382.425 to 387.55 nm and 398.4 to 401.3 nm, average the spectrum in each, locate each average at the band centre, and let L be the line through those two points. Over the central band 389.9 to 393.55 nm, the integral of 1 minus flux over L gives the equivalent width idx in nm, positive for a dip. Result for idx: 0.62 nm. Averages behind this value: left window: 3.34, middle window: 3.44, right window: 5.2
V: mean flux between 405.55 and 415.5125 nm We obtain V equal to 5.37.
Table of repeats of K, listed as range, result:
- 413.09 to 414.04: 5.56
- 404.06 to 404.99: 5.06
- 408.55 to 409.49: 5.77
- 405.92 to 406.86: 4.97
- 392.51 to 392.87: 2.84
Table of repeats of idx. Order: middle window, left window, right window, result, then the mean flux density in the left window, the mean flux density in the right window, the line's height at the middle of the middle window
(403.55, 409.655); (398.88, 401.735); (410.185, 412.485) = 0.09 nm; 5.22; 5.47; 5.36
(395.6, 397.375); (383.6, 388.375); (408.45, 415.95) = 0.75 nm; 3.61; 5.44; 4.34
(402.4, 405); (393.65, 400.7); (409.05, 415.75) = -0.40 nm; 3.86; 5.41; 4.52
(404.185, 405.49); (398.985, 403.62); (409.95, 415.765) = 0.05 nm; 5.28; 5.4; 5.32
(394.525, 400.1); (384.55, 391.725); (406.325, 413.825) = 0.69 nm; 3.82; 5.37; 4.47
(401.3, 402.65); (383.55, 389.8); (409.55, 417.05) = -0.24 nm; 3.58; 5.47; 4.66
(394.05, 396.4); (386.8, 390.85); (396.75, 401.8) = 0.35 nm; 3.64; 4.6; 4.23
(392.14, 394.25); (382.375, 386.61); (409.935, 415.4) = 0.85 nm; 3.26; 5.43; 3.93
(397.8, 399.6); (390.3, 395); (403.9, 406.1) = -0.37 nm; 3.23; 5.14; 4.17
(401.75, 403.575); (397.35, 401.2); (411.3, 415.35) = -0.10 nm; 4.95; 5.58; 5.11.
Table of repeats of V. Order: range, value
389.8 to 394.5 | 3.25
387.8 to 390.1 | 3.56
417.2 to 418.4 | 5.24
